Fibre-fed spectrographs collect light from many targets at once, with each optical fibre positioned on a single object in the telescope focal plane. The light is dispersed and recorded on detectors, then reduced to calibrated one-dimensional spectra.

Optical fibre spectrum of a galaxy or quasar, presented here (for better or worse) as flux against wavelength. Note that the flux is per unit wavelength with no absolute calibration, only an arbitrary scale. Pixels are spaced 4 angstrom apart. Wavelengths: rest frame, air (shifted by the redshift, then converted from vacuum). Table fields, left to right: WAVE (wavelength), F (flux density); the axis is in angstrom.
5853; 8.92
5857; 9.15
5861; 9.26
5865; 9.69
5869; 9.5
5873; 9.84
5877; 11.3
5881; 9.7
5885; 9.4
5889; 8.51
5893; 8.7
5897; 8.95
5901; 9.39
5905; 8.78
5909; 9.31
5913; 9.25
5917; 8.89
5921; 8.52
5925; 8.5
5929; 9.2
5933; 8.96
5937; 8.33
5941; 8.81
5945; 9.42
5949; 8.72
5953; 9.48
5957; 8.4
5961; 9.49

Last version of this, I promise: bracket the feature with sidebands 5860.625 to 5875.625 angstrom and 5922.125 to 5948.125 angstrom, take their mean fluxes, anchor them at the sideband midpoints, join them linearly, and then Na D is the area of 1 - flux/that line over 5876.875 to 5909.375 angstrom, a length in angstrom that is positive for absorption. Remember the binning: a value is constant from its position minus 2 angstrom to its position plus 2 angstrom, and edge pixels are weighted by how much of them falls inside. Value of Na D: 0.5 angstrom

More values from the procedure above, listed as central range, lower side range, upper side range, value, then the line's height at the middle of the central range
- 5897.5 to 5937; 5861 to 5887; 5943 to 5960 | 1.9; 9.4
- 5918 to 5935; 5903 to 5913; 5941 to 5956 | 0.5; 9.09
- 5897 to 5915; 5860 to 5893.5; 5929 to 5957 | 0.3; 9.3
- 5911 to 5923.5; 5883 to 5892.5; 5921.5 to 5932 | 0.0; 8.84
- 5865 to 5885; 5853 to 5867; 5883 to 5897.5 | -1.9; 9.1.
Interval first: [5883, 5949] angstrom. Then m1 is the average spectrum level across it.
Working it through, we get 8.93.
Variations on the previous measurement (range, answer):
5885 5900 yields 8.86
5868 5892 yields 9.68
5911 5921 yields 8.96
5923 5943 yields 8.76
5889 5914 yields 9.01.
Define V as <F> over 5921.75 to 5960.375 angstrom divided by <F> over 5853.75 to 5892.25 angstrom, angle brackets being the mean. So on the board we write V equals 0.93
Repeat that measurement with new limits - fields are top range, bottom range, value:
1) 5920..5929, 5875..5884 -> 0.83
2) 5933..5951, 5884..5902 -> 0.99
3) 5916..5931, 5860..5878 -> 0.89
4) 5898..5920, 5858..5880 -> 0.92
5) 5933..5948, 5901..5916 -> 0.97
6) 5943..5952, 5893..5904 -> 1.01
